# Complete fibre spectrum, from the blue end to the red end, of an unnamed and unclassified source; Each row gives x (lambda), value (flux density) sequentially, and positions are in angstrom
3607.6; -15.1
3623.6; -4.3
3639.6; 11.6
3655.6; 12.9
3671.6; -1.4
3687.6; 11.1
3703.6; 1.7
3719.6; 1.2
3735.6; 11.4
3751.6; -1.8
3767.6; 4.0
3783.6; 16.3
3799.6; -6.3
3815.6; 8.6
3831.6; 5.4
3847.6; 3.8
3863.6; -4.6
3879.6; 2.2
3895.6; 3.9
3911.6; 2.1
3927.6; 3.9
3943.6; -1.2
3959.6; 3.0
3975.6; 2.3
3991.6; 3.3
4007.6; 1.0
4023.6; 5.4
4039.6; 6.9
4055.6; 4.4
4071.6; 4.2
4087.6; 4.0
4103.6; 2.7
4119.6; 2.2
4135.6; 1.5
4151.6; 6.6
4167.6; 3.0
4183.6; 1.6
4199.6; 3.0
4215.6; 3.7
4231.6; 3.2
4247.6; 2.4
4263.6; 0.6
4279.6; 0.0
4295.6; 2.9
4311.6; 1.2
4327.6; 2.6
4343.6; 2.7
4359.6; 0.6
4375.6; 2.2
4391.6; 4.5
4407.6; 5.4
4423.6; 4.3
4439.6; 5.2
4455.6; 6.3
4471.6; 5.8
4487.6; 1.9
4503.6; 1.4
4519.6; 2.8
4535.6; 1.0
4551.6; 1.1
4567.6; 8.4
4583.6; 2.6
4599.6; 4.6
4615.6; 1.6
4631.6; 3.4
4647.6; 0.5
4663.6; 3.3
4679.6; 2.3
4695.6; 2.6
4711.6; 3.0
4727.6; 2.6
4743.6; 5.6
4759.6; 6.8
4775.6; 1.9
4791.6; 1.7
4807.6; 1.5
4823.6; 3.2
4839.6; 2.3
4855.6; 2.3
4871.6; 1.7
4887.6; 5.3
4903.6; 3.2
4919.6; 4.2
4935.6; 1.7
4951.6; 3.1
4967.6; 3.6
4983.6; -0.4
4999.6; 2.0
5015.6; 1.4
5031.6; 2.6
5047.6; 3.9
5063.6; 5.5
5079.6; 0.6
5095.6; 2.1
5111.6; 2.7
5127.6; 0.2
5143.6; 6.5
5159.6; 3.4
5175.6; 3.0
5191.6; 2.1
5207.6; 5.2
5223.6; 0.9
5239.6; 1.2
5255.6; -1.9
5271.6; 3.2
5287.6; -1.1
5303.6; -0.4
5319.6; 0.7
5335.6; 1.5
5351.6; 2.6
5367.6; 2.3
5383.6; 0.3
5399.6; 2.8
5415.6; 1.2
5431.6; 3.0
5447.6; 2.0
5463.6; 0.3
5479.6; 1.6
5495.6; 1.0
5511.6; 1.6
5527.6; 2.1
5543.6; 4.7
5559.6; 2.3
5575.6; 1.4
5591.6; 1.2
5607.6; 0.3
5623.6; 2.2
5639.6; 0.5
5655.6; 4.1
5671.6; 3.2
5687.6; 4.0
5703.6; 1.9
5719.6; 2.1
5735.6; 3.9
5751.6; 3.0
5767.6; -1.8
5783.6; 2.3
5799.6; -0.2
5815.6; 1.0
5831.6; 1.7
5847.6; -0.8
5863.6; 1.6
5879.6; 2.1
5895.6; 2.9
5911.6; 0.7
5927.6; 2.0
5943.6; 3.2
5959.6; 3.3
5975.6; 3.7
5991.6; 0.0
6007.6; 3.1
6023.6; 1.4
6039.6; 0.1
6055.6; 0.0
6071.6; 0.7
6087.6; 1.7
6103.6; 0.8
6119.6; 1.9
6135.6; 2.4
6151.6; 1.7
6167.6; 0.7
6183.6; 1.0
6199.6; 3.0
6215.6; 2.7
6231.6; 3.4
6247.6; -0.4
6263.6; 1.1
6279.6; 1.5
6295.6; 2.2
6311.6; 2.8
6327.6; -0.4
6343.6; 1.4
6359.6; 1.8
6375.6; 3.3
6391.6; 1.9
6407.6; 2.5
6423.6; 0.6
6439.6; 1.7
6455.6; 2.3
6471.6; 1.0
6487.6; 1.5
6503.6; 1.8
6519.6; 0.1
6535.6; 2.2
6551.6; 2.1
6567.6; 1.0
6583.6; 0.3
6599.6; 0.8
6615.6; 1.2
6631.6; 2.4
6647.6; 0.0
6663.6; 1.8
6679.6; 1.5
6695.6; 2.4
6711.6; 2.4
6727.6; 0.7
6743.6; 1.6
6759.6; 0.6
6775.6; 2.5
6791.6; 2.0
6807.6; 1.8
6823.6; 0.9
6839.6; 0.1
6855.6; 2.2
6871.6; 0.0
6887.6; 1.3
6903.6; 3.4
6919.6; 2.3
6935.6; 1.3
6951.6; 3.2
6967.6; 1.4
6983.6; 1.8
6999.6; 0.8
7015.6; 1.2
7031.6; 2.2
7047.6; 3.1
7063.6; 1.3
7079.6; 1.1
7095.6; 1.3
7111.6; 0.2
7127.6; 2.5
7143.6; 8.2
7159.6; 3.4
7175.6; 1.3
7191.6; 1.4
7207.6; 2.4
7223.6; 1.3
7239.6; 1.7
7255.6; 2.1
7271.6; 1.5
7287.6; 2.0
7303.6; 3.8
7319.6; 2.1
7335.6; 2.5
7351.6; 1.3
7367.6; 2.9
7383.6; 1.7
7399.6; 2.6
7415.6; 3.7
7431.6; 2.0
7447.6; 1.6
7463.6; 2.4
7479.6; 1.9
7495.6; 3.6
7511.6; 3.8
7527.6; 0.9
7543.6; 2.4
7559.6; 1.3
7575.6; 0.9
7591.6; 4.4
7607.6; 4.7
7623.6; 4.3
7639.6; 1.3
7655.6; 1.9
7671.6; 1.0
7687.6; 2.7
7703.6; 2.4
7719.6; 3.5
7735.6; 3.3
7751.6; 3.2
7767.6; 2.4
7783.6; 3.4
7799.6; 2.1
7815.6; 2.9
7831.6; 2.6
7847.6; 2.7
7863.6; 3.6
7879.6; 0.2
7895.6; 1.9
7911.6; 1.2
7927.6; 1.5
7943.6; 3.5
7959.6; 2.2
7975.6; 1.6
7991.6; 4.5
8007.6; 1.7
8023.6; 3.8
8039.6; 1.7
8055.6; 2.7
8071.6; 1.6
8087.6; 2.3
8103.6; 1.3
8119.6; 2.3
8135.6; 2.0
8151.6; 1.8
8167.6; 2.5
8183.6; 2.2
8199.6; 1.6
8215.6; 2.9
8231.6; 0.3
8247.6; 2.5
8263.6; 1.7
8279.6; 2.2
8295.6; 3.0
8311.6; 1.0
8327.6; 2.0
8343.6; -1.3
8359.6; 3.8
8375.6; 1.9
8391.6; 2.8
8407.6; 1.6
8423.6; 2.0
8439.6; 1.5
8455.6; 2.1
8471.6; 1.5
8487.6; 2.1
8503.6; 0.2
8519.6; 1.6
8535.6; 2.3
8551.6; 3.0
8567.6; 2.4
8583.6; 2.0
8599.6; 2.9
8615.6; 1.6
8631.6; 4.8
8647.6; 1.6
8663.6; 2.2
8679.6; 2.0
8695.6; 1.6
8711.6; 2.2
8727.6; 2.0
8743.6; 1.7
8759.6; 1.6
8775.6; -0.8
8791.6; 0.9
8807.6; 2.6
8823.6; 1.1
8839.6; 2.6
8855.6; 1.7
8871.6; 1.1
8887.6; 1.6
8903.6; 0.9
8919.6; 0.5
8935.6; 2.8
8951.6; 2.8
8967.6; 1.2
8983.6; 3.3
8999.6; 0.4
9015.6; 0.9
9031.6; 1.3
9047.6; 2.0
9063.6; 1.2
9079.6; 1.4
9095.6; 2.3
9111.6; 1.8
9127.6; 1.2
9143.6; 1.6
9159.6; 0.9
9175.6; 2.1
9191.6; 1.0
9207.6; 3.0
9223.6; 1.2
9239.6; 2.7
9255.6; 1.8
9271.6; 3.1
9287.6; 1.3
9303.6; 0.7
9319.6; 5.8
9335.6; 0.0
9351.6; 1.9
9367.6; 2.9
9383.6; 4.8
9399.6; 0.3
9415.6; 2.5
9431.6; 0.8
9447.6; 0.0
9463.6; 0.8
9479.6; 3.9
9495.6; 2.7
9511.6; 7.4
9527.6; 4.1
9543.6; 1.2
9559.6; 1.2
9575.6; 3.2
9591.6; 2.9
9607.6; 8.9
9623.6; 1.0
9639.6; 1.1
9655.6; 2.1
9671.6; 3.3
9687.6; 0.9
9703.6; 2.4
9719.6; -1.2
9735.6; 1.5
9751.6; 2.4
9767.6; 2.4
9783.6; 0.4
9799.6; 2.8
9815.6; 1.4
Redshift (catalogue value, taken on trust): 0.92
